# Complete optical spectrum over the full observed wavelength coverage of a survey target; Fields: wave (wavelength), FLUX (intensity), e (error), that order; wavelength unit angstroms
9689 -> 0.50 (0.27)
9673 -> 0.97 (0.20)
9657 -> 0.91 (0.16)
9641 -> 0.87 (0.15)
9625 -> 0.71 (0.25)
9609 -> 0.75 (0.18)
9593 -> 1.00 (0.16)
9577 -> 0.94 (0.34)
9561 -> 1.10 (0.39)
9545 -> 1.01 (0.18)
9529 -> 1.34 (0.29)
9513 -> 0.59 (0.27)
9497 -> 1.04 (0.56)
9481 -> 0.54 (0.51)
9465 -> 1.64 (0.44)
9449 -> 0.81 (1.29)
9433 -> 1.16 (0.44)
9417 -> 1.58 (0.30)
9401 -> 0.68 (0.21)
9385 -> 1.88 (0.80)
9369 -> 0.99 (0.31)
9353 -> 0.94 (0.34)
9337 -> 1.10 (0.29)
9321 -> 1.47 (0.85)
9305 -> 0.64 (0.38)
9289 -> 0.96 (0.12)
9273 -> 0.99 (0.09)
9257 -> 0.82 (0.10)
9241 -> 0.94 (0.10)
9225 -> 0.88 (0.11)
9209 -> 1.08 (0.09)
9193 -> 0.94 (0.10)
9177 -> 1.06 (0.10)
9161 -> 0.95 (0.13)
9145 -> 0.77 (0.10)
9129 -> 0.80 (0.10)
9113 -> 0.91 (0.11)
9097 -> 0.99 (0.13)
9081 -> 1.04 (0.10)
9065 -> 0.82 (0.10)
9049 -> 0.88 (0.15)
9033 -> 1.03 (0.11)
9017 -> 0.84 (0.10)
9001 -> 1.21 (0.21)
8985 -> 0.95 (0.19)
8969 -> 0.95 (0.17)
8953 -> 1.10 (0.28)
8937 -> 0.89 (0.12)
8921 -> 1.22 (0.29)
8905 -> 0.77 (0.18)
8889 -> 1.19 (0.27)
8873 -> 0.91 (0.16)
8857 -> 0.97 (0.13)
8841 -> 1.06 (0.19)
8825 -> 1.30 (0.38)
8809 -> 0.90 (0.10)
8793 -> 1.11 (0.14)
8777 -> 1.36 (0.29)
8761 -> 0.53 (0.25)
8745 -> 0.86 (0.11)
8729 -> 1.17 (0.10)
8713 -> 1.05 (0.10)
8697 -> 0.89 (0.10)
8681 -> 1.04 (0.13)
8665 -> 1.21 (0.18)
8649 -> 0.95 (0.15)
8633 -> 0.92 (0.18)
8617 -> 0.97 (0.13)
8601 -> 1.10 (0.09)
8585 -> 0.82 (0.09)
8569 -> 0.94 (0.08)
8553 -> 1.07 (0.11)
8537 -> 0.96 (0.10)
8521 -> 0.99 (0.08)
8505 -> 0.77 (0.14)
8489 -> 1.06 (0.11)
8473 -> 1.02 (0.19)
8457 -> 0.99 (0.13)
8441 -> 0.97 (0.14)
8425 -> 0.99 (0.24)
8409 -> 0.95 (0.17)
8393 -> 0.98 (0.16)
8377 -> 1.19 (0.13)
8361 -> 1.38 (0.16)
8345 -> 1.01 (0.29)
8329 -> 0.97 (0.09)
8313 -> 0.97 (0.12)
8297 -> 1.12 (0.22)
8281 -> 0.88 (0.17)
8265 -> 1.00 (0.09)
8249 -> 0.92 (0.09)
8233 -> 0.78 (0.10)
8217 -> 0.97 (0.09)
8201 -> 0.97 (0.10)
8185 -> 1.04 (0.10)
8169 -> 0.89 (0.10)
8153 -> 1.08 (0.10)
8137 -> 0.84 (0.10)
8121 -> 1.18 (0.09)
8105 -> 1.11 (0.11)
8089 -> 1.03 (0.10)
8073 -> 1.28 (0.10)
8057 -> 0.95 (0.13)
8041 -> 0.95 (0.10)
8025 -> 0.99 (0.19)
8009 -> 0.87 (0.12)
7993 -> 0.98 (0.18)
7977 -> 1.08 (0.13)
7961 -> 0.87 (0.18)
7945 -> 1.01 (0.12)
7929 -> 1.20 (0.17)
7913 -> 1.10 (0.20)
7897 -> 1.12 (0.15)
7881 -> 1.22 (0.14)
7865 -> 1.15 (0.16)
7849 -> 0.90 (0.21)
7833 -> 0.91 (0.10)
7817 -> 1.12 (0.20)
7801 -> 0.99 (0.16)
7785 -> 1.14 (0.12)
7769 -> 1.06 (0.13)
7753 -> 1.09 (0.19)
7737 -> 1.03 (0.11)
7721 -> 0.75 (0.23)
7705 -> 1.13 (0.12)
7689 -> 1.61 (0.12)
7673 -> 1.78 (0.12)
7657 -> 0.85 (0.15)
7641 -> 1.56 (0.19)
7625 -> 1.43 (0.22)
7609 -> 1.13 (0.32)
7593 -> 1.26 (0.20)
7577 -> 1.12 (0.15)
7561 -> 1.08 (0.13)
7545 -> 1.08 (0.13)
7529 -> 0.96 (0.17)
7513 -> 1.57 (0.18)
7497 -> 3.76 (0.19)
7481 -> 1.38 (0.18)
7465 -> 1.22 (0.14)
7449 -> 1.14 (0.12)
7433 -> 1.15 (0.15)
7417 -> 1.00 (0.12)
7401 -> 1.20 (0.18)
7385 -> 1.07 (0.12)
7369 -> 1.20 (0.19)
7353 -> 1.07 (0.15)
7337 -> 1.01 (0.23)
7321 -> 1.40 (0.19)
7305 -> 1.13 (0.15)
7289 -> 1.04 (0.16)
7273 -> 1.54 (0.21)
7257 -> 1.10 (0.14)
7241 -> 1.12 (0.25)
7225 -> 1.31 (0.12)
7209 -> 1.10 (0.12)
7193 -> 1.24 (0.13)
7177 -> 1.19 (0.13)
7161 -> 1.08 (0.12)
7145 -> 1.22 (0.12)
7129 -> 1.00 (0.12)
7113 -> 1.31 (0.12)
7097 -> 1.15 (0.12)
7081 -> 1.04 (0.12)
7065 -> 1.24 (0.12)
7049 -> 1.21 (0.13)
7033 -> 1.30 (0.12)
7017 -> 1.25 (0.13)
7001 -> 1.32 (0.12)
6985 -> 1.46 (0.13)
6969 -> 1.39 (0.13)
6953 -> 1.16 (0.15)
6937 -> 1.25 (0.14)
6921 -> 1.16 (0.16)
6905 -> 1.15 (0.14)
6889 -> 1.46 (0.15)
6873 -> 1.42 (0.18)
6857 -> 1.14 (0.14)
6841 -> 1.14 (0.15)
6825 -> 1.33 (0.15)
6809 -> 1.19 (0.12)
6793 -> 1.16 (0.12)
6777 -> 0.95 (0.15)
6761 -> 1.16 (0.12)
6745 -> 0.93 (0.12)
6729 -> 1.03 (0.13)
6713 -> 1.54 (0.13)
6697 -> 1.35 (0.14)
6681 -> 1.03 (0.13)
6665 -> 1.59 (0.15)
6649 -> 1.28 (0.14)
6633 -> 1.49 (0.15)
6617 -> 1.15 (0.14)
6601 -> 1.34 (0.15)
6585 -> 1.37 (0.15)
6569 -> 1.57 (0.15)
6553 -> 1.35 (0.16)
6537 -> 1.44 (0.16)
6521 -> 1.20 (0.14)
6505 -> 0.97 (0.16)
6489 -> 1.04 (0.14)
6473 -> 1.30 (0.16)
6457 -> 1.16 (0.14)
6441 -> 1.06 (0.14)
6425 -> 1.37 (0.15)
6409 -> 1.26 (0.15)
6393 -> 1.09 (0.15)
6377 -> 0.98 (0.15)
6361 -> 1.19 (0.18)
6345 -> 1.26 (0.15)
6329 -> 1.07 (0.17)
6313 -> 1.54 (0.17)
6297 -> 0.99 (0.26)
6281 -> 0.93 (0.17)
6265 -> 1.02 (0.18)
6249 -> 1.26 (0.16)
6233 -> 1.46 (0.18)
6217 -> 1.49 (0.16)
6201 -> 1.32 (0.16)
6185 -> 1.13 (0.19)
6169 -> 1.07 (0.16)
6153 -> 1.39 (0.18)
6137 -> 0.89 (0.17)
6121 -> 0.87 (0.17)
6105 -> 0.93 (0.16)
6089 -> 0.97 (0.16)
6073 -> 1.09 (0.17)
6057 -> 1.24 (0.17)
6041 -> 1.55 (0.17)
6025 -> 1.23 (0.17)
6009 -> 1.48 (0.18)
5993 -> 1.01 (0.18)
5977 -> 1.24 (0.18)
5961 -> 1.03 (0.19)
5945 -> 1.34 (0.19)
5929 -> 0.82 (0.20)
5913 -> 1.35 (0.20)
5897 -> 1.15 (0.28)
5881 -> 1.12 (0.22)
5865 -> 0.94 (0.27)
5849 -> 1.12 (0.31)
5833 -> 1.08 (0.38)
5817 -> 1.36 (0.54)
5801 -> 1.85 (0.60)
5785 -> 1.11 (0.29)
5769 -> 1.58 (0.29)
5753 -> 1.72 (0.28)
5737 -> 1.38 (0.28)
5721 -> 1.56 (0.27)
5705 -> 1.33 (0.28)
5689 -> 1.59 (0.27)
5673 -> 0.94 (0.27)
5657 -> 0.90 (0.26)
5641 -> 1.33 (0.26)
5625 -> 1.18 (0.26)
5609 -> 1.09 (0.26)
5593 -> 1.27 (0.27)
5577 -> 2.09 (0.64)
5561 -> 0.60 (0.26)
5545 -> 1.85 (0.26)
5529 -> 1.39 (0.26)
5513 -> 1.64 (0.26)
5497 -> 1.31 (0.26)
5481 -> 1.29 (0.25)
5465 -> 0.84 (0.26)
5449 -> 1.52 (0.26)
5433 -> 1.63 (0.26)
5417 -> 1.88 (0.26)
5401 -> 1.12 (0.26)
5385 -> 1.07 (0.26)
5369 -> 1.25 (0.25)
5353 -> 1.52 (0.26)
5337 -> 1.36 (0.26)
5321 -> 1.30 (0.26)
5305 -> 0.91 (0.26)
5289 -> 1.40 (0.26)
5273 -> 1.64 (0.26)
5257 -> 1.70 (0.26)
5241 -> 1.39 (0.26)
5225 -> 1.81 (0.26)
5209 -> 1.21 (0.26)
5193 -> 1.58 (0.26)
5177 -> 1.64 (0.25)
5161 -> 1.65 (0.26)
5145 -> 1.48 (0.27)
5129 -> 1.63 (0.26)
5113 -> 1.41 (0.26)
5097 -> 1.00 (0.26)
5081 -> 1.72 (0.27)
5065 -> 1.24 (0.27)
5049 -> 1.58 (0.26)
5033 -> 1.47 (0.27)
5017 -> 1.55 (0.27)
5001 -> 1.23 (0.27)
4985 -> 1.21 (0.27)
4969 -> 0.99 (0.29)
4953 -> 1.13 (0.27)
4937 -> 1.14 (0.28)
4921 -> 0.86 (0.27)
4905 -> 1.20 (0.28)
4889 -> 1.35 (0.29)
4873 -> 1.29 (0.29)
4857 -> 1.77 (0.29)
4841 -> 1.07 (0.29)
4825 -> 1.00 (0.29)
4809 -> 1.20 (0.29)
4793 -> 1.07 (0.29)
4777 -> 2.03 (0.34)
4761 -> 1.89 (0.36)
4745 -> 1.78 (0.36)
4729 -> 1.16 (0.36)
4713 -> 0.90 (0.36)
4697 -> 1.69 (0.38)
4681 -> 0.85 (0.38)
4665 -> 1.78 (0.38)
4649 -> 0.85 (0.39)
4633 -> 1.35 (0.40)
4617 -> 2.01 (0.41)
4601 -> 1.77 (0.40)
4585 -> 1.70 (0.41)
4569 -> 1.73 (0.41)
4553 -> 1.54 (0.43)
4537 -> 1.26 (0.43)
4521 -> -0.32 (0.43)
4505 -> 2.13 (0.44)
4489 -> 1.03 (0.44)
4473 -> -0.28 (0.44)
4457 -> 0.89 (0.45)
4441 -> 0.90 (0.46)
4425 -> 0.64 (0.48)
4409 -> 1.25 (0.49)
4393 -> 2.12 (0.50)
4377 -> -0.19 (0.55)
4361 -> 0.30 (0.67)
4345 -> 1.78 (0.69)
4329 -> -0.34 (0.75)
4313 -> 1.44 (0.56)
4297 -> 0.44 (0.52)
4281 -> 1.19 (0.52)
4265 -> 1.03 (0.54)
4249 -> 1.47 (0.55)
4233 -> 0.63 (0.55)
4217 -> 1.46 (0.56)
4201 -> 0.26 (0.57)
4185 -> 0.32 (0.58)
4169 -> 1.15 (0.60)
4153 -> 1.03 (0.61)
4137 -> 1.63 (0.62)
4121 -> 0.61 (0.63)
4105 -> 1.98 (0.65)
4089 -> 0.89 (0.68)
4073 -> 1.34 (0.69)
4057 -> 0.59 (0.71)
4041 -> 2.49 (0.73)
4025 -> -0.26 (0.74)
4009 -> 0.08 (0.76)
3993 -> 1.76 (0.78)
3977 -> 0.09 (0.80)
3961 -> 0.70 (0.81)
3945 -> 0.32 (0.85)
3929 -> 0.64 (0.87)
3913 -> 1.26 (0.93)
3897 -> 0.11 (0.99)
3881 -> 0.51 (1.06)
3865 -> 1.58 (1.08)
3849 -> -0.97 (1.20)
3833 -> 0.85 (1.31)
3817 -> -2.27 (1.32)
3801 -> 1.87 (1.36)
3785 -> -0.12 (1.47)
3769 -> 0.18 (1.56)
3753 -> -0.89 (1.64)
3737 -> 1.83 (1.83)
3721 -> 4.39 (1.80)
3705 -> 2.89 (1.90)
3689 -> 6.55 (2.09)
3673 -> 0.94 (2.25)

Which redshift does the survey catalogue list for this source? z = 0.14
